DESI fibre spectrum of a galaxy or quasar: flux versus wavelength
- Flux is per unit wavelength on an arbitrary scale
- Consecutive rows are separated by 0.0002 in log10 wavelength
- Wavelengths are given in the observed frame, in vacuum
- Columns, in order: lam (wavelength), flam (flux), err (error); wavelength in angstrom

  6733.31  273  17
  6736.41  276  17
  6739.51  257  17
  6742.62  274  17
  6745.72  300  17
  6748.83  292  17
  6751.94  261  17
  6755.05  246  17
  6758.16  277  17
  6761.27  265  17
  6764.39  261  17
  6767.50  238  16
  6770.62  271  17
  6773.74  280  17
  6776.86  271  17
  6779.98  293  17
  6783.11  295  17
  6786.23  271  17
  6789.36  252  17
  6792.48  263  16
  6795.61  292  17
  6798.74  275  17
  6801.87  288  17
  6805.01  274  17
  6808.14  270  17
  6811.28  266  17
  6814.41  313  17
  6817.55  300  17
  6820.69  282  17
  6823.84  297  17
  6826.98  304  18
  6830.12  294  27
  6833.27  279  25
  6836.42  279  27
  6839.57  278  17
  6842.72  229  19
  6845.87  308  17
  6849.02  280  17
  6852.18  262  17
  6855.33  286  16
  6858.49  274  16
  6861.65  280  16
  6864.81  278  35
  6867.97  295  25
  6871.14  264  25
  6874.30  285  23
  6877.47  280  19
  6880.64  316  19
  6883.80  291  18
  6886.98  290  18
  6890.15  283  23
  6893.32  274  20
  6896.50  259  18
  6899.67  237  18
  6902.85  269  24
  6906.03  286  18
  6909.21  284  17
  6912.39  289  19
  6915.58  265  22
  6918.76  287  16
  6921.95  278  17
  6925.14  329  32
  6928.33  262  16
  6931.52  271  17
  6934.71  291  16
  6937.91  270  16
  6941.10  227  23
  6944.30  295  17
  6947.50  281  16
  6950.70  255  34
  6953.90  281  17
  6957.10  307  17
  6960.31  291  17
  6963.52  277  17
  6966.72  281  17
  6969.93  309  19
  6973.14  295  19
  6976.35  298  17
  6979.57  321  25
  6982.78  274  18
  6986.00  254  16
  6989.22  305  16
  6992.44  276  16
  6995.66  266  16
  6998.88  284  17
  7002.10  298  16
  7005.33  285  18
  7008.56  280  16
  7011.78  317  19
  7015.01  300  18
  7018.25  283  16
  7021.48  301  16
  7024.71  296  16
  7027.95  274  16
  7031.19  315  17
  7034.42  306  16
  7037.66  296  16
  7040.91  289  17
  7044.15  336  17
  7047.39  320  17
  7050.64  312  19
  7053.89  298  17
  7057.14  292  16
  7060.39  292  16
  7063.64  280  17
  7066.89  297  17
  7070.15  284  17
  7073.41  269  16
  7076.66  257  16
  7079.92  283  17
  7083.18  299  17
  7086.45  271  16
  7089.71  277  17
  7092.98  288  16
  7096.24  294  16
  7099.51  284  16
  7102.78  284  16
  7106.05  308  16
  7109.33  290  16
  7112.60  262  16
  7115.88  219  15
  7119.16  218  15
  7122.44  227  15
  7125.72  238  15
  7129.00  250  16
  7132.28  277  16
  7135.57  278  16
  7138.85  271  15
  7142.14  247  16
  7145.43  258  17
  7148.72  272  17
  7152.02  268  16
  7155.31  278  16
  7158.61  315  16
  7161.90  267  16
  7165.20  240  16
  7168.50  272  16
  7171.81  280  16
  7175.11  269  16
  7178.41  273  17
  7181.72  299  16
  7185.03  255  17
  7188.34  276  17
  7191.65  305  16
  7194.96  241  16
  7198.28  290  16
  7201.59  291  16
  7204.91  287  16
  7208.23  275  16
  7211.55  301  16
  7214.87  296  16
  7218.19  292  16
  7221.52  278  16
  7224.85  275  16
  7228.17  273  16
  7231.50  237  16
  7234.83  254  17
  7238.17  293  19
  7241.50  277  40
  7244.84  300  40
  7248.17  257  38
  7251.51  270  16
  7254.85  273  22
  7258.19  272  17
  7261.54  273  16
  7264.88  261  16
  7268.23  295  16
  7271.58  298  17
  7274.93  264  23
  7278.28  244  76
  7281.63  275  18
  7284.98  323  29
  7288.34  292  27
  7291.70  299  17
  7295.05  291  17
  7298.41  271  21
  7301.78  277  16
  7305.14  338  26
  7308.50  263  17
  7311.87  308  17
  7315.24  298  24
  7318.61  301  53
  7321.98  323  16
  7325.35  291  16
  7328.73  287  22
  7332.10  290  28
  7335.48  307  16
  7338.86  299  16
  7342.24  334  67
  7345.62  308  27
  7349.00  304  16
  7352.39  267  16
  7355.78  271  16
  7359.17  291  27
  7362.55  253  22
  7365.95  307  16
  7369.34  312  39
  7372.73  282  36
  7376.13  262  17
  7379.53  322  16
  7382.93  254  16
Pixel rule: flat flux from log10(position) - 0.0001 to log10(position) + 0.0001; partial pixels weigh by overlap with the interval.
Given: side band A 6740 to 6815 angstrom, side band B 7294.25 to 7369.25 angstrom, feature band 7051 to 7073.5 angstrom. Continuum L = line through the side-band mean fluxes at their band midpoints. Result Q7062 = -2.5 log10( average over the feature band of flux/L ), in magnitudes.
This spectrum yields -0.02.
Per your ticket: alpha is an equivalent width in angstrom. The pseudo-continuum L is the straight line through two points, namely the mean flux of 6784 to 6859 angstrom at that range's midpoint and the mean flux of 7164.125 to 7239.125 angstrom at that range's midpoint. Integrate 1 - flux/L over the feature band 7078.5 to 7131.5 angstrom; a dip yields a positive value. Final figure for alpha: 1.7 angstrom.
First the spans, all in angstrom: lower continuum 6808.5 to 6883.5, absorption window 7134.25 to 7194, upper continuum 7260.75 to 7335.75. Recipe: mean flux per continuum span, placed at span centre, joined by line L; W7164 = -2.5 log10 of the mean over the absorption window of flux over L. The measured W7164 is 0.06 mag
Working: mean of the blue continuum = 284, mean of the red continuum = 290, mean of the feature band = 273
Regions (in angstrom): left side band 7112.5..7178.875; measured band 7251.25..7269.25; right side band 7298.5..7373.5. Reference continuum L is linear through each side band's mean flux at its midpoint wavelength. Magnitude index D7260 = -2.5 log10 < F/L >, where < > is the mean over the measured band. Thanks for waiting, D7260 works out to 0.032 mag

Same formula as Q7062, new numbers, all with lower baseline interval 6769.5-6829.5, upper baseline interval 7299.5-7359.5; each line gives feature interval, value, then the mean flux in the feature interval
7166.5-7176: 0.078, 273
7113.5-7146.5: 0.174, 248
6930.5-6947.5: 0.056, 272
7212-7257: 0.072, 276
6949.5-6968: 0.016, 283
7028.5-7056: -0.066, 307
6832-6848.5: 0.033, 275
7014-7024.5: -0.022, 294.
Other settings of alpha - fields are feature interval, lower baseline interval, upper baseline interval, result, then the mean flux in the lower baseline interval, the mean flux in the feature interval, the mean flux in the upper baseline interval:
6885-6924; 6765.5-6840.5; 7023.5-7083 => 1.37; 280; 276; 294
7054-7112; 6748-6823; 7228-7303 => -1.88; 275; 285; 277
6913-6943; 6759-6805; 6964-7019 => 0.87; 273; 276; 290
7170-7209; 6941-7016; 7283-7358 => 1.96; 287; 278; 297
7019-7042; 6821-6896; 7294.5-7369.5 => -0.75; 282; 296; 295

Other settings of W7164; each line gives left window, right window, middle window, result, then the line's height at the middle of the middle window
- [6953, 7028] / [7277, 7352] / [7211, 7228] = 0.03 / 294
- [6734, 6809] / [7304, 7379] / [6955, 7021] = -0.03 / 281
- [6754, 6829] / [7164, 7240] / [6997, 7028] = -0.06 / 277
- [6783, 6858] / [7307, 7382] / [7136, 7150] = 0.10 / 289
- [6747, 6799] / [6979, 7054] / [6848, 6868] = 0.00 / 279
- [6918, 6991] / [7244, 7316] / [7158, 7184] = 0.03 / 284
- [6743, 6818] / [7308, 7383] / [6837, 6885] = -0.01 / 278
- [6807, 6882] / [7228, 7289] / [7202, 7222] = -0.05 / 276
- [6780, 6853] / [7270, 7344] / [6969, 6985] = -0.04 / 285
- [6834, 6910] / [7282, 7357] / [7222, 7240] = 0.10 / 293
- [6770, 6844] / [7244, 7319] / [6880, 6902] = 0.02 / 281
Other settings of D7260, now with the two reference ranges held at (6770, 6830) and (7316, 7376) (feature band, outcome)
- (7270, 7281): 0.09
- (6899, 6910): 0.06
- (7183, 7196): 0.08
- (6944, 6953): 0.04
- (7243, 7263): 0.07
